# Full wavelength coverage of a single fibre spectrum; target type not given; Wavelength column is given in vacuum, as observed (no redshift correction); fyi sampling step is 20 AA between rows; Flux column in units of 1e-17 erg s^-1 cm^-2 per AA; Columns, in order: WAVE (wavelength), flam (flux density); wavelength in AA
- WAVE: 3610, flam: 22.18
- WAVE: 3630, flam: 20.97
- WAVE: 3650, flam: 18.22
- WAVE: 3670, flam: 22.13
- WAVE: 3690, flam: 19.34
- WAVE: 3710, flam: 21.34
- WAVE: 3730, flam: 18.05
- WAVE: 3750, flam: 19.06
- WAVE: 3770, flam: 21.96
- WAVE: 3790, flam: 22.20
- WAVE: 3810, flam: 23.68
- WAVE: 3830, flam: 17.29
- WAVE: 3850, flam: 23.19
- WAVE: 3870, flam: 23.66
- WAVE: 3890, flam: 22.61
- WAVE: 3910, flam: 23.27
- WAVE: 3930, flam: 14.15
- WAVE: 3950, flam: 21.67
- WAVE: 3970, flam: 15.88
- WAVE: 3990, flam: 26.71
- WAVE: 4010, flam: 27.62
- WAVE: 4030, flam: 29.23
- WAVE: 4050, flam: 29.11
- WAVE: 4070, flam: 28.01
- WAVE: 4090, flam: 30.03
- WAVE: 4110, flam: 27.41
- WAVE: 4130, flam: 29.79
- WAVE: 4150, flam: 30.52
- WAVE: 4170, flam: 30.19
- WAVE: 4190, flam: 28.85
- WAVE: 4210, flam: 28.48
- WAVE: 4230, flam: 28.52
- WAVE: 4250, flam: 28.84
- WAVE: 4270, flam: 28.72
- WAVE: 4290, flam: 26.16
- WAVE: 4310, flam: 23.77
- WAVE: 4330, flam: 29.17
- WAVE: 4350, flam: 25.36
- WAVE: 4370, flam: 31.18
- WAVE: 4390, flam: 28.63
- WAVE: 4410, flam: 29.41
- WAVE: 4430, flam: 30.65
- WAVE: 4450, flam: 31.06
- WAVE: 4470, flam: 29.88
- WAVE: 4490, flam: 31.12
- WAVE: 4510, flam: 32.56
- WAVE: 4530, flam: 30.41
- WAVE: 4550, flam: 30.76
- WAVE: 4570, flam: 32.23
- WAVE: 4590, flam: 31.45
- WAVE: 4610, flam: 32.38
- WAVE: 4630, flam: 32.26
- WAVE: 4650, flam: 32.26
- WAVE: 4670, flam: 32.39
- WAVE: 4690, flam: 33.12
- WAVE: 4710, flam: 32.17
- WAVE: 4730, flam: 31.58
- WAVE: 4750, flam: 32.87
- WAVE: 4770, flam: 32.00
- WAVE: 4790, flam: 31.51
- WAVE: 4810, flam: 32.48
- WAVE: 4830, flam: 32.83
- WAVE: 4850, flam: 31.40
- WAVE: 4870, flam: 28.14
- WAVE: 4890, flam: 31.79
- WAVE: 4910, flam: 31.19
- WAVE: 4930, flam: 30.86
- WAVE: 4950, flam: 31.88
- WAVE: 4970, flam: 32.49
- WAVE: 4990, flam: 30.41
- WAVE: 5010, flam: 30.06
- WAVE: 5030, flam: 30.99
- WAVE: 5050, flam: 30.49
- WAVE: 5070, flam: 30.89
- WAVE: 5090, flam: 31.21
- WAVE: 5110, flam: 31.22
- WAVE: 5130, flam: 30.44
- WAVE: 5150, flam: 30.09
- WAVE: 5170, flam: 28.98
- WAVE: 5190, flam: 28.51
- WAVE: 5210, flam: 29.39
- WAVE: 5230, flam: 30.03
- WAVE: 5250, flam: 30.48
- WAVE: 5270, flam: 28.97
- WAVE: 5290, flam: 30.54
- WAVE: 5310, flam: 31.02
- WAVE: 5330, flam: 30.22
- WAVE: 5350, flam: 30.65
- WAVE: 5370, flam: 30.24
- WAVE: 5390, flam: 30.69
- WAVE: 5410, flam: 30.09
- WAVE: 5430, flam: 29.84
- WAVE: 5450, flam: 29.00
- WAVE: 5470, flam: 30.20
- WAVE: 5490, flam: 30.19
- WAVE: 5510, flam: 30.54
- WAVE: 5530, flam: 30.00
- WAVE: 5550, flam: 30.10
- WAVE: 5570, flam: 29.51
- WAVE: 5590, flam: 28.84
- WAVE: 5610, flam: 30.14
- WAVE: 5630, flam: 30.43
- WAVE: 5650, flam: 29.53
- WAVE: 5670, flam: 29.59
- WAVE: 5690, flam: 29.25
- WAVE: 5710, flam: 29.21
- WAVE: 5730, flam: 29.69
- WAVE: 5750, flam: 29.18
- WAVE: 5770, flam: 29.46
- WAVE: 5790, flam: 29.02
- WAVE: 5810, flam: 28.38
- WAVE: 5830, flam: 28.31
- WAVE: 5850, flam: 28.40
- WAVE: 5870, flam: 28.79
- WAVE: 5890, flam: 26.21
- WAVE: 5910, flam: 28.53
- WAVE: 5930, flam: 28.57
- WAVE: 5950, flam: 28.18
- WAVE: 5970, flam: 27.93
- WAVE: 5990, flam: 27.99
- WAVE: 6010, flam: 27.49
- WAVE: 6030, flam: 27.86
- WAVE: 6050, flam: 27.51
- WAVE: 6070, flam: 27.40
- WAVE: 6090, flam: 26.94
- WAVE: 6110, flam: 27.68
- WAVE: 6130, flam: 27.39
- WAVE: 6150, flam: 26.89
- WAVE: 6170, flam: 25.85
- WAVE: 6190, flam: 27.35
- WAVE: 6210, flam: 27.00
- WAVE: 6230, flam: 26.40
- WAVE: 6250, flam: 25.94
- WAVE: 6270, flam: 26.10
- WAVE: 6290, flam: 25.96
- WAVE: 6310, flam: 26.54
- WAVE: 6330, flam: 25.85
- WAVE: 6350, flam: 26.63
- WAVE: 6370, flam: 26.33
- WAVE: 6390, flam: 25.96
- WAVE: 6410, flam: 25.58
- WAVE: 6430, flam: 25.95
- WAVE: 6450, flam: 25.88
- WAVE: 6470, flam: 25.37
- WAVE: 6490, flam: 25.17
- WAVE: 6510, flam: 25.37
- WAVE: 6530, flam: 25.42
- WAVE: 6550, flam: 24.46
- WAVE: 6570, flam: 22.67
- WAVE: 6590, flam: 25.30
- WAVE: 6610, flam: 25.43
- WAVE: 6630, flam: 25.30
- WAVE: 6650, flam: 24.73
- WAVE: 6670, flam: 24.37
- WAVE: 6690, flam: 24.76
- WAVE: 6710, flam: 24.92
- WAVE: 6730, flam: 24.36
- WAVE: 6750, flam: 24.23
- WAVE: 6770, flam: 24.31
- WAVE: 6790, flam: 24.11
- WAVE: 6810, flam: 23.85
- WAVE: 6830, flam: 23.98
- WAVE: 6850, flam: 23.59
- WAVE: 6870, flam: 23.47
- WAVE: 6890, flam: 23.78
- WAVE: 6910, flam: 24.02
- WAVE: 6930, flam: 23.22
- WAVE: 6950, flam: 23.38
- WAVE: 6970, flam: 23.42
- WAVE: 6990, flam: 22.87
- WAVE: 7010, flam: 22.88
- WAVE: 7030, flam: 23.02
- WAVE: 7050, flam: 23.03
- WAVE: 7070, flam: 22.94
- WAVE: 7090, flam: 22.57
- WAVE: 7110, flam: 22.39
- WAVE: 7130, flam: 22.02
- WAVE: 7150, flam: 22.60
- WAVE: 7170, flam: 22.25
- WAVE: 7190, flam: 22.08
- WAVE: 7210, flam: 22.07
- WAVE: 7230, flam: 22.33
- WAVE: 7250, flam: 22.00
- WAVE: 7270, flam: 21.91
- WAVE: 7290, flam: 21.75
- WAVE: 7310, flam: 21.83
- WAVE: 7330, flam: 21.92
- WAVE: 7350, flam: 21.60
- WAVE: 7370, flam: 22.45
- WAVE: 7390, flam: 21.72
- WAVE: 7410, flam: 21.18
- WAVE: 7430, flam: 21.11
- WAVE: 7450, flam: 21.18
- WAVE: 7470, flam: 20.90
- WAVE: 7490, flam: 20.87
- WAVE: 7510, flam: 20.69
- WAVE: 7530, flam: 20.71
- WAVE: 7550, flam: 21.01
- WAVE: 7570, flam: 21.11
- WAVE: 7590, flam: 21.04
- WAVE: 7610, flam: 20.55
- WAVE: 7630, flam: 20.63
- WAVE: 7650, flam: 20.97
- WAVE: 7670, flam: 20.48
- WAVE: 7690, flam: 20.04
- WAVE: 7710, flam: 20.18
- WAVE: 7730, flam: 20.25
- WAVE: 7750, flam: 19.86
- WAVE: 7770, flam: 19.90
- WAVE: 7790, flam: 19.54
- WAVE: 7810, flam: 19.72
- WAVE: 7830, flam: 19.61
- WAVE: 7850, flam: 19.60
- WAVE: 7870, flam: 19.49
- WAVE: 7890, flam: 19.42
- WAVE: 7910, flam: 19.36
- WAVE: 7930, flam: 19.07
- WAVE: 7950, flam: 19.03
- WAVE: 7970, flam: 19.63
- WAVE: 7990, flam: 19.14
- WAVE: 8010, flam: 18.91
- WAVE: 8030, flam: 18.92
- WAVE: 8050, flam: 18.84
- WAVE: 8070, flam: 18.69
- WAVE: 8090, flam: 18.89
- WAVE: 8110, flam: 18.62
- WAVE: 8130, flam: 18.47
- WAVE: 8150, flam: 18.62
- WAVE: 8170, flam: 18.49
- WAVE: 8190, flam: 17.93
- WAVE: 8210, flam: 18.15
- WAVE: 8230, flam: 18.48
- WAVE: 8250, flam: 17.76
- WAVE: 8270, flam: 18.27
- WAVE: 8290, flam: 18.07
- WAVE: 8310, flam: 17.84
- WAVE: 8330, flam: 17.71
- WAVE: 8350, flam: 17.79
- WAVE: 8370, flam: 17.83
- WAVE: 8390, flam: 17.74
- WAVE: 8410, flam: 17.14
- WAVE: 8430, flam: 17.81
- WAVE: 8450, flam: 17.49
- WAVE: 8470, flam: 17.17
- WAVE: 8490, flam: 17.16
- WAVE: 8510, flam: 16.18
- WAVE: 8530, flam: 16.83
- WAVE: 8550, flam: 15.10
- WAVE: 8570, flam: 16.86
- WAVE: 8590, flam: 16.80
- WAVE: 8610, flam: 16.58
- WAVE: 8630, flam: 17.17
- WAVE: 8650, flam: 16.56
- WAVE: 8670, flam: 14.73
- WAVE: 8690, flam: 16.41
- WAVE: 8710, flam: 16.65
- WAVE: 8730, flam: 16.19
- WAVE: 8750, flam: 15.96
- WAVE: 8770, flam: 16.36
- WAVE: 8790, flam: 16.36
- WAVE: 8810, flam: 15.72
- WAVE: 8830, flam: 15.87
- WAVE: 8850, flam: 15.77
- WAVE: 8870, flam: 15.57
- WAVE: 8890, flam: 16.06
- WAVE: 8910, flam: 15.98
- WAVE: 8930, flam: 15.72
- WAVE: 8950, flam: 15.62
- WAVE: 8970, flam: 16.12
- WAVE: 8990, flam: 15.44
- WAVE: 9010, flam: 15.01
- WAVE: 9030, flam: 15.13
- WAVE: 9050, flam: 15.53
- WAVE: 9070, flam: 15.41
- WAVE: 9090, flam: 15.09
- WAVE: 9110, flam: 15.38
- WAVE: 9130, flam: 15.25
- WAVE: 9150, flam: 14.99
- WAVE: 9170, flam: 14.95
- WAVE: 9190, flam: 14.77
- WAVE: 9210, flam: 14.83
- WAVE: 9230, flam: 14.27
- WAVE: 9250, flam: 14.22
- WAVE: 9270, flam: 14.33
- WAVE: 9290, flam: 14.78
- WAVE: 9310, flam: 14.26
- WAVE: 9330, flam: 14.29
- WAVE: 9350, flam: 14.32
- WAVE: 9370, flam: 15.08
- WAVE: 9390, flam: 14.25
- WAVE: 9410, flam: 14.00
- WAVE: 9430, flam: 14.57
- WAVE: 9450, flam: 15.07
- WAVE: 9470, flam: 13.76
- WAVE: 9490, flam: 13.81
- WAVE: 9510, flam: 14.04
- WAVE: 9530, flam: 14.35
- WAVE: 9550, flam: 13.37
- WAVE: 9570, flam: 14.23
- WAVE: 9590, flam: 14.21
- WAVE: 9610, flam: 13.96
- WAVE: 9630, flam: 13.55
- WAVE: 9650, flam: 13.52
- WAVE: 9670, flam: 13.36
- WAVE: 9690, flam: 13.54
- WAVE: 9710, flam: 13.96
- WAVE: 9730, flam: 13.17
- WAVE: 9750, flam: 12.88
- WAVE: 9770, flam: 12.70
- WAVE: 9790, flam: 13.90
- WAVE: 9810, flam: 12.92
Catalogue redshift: 0.000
